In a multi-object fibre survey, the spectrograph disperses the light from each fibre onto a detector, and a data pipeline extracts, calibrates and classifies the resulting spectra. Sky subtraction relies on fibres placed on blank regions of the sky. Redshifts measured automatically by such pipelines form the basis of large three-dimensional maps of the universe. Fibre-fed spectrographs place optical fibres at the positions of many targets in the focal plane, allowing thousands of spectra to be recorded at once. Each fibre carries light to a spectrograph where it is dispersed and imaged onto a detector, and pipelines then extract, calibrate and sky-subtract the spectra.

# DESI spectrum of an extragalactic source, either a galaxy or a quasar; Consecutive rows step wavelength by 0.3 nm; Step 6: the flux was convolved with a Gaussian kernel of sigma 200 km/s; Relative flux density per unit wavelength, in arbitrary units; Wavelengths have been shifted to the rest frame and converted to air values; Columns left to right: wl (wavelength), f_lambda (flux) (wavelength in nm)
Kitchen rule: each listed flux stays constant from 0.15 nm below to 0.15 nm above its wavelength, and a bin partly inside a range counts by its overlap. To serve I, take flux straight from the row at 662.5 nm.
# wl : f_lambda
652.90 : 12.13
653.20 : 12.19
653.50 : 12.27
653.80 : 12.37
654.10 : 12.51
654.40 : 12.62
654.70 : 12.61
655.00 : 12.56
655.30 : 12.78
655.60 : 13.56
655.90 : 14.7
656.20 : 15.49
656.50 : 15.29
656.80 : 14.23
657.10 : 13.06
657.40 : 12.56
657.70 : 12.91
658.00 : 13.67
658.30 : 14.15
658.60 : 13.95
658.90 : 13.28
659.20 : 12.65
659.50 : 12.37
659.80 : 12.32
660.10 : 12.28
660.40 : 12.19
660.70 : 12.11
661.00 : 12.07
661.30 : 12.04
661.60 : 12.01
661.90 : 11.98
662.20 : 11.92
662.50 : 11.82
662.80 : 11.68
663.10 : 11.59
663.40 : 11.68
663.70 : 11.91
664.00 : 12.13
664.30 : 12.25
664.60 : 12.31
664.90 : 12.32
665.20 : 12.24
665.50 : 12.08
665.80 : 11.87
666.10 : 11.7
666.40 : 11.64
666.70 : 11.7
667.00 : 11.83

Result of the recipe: 11.82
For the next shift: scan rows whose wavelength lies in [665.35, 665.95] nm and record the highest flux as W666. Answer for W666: 12.08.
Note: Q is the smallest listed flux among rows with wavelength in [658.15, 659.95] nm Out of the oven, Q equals 12.32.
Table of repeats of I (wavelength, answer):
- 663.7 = 11.91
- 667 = 11.83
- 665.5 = 12.08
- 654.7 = 12.61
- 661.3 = 12.04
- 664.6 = 12.31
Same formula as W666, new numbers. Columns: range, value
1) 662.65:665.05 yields 12.32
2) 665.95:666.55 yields 11.7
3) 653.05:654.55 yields 12.62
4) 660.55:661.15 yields 12.11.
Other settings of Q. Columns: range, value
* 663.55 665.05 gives 11.91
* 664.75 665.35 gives 12.24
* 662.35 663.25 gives 11.59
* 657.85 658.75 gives 13.67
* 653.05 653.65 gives 12.19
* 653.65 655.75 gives 12.37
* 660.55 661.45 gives 12.04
